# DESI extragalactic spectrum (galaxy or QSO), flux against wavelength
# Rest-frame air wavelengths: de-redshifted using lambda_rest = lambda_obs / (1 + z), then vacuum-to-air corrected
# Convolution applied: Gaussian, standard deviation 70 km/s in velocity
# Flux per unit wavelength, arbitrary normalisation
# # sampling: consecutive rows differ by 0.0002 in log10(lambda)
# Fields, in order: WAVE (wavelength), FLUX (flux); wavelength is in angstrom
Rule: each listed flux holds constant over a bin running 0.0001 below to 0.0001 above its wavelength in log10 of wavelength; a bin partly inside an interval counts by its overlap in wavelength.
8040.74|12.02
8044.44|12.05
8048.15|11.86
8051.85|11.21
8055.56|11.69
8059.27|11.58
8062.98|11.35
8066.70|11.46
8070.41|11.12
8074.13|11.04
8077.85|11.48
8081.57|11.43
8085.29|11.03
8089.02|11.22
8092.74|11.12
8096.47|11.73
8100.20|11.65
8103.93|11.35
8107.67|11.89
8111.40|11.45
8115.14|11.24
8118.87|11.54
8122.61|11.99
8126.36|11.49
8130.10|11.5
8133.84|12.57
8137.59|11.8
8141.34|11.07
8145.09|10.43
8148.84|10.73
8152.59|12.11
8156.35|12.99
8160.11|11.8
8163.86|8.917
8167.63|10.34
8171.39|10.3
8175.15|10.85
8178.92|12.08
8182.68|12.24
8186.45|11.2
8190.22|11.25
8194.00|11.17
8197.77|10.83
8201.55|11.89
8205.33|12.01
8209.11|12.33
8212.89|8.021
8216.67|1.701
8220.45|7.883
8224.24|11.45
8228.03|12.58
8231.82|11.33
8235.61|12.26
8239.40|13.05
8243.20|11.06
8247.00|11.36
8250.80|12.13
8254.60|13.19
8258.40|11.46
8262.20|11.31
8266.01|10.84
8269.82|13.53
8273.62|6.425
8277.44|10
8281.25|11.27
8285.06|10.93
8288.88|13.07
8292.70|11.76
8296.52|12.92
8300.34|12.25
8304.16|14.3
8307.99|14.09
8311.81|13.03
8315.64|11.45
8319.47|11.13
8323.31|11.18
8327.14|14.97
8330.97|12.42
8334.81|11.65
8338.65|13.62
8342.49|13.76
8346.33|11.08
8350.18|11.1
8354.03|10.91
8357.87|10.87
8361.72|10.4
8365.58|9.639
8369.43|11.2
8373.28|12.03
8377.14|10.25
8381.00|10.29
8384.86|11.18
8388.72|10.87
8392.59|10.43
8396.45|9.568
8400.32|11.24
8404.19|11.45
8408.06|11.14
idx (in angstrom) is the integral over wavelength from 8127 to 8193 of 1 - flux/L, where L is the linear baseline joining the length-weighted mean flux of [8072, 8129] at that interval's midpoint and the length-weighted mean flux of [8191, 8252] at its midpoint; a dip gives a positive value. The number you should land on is -1.4 angstrom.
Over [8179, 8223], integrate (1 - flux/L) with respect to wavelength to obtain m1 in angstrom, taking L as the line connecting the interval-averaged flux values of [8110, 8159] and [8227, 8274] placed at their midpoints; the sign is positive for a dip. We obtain 5.8 angstrom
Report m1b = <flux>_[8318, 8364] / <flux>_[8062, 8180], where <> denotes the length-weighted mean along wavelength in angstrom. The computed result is 1.05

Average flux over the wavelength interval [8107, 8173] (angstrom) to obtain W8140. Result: 11.3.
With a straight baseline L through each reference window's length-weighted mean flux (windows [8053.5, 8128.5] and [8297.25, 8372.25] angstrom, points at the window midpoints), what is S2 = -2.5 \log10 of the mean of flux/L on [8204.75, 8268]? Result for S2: 0.10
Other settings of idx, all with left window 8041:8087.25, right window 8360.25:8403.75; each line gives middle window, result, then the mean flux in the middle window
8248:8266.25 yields -1.44 angstrom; 11.9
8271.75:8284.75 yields 1.76 angstrom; 9.45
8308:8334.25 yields -3.95 angstrom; 12.5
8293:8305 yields -2.19 angstrom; 12.9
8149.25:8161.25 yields -0.96 angstrom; 12.1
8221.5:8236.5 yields -0.82 angstrom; 11.7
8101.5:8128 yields -0.54 angstrom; 11.6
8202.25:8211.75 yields -0.60 angstrom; 11.8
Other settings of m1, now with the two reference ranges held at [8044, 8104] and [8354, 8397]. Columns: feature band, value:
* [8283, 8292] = -0.9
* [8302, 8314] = -3.2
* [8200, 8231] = 3.6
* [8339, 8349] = -1.6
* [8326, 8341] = -3.2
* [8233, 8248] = -1.3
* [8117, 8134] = -0.7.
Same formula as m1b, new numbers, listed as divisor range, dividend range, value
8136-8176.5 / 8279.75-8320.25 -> 1.13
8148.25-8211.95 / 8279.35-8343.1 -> 1.11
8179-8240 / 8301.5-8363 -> 1.15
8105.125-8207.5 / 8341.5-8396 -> 0.96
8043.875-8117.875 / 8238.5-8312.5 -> 1.04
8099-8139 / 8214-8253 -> 0.90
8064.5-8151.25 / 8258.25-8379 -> 1.03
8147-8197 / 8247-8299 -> 1.02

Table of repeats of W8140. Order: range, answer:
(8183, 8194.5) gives 11.3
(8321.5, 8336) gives 12.6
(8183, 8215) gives 11.1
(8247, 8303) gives 11.5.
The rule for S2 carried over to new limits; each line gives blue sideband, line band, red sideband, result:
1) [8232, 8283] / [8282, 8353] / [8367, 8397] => -0.13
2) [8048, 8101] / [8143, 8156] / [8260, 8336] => 0.02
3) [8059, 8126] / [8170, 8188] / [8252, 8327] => 0.02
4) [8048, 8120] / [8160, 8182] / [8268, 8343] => 0.10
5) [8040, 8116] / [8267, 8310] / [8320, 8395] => -0.04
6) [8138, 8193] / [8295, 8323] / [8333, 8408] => -0.14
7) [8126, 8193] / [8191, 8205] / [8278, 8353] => 0.02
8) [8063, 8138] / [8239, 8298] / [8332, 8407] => -0.02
